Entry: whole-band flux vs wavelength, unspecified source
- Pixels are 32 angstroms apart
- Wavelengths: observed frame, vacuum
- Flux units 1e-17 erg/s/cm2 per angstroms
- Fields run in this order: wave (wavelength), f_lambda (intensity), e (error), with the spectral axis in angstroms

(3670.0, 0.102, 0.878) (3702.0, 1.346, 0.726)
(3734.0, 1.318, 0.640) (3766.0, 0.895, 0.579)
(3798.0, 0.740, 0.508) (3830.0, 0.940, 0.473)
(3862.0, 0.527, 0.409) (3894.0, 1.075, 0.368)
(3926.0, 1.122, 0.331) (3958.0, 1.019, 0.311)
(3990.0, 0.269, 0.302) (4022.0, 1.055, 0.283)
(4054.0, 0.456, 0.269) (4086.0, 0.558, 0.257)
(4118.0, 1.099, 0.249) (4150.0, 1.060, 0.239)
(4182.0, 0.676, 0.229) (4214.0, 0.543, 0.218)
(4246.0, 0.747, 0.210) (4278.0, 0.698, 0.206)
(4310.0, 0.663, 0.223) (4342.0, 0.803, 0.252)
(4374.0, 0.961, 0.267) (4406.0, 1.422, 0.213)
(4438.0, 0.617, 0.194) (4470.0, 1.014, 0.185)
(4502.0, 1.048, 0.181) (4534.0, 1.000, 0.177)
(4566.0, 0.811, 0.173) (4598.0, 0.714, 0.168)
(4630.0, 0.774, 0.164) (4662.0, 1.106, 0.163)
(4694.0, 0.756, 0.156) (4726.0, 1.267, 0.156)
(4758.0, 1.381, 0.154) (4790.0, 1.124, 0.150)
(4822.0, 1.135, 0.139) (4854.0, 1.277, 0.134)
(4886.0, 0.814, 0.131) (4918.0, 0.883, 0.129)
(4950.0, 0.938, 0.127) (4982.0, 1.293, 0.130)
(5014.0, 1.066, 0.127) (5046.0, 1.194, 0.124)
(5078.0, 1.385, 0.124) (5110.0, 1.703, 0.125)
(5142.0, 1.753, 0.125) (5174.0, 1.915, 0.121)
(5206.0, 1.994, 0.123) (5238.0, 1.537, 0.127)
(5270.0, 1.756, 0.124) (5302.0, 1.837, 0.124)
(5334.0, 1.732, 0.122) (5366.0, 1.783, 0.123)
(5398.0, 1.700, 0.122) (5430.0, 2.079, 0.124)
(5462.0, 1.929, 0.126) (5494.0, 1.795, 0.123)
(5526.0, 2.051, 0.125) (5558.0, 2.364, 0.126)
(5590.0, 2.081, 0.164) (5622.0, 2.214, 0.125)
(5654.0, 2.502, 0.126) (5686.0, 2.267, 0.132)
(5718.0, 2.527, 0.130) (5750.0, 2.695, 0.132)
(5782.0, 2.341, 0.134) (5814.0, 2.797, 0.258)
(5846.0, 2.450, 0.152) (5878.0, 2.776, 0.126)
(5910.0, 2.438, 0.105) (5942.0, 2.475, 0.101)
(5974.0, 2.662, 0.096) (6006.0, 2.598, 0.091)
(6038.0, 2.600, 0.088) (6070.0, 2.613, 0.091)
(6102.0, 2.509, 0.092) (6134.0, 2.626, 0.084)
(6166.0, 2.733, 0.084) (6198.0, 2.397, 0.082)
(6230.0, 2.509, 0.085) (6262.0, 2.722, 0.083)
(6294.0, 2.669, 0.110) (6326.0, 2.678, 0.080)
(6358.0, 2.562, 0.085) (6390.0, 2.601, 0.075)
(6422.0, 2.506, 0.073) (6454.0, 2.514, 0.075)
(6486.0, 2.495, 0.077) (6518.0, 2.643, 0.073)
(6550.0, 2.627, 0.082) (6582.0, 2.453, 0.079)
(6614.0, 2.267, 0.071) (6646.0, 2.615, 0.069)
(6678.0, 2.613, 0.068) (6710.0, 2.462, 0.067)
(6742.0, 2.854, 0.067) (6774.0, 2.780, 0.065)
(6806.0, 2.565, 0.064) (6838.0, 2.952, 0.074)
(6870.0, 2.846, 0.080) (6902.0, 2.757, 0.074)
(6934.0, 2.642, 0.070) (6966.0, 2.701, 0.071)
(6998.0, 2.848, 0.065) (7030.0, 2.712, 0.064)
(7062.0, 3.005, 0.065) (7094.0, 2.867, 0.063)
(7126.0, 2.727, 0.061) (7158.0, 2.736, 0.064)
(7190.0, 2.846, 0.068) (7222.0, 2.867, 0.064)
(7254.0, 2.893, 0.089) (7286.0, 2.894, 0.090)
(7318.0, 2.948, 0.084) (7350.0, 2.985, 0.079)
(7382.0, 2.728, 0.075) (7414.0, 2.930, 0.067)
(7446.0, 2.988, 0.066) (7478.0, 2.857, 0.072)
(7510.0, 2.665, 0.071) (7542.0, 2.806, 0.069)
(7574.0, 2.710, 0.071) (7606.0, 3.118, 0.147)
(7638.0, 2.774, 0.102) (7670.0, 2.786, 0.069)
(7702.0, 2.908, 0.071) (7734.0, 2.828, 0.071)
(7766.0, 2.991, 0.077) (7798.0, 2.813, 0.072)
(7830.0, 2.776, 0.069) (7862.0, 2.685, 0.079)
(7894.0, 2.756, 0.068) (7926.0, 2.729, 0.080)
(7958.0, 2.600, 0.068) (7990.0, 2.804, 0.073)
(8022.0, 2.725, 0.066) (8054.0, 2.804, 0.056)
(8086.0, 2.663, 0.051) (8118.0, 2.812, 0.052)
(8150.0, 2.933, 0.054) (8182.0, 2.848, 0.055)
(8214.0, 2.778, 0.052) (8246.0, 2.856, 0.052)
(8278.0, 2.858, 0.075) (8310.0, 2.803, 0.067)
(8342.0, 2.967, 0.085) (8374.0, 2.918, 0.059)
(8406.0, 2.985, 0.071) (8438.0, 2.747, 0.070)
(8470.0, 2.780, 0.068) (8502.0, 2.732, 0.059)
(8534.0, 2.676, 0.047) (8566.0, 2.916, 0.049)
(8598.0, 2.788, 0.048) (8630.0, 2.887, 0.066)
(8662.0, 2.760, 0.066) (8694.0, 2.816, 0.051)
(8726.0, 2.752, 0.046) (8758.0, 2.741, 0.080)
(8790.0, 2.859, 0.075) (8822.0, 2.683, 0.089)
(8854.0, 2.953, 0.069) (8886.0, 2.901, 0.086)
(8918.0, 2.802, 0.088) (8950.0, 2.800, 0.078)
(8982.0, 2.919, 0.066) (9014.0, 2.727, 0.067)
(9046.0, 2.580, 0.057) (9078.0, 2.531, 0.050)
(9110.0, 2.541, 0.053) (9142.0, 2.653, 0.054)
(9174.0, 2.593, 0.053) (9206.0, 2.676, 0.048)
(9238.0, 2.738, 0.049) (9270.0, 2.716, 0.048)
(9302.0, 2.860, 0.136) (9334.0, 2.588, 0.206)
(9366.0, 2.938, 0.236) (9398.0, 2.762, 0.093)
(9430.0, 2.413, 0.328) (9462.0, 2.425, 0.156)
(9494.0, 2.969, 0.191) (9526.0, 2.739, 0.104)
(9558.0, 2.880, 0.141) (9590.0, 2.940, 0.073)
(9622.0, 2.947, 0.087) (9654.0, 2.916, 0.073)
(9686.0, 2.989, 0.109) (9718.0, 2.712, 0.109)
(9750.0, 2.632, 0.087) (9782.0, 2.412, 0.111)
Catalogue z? 0.275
